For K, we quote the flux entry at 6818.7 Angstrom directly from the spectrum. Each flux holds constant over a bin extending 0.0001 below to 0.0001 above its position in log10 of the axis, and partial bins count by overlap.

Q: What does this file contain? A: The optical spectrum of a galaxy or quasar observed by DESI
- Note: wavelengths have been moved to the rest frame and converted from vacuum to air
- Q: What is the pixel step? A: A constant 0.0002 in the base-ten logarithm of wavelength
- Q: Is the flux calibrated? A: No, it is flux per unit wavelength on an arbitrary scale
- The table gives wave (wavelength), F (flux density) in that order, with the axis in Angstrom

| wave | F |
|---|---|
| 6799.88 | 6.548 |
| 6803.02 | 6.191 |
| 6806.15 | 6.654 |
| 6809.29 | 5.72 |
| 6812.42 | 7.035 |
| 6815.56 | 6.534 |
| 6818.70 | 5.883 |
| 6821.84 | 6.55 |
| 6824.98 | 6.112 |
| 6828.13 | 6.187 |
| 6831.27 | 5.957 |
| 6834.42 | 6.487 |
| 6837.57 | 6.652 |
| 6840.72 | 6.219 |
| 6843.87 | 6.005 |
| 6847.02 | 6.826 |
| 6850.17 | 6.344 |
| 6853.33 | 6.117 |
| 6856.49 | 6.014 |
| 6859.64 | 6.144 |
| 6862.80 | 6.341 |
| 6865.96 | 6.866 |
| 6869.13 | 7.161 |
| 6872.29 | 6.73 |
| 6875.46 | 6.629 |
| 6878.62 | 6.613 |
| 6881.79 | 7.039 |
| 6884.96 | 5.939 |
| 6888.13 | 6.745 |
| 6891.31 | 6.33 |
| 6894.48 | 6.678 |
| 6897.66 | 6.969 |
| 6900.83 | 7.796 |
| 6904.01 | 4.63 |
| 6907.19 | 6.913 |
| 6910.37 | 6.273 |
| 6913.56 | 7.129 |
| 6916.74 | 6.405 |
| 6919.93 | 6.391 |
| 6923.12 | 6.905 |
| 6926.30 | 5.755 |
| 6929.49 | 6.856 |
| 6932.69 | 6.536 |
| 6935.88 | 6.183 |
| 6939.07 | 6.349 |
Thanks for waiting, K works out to 5.883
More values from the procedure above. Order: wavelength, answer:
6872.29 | 6.73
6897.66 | 6.969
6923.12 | 6.905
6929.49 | 6.856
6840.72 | 6.219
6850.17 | 6.344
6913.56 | 7.129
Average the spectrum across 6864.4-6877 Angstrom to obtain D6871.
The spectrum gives 6.84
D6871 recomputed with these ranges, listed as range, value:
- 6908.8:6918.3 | 6.6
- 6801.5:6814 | 6.4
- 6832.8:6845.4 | 6.34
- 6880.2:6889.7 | 6.57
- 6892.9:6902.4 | 7.15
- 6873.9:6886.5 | 6.56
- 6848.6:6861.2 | 6.15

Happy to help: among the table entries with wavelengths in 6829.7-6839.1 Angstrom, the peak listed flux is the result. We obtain 6.652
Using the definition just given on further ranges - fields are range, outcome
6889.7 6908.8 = 7.796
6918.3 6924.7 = 6.905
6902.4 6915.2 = 7.129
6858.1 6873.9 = 7.161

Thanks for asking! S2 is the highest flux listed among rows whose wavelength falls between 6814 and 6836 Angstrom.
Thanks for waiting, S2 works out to 6.55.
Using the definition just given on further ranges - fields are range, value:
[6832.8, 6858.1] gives 6.826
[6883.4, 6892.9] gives 6.745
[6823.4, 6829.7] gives 6.187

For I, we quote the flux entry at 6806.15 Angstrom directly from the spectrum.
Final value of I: 6.654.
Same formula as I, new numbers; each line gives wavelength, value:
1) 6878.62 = 6.613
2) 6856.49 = 6.014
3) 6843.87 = 6.005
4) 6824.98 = 6.112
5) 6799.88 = 6.548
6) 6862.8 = 6.341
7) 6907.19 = 6.913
